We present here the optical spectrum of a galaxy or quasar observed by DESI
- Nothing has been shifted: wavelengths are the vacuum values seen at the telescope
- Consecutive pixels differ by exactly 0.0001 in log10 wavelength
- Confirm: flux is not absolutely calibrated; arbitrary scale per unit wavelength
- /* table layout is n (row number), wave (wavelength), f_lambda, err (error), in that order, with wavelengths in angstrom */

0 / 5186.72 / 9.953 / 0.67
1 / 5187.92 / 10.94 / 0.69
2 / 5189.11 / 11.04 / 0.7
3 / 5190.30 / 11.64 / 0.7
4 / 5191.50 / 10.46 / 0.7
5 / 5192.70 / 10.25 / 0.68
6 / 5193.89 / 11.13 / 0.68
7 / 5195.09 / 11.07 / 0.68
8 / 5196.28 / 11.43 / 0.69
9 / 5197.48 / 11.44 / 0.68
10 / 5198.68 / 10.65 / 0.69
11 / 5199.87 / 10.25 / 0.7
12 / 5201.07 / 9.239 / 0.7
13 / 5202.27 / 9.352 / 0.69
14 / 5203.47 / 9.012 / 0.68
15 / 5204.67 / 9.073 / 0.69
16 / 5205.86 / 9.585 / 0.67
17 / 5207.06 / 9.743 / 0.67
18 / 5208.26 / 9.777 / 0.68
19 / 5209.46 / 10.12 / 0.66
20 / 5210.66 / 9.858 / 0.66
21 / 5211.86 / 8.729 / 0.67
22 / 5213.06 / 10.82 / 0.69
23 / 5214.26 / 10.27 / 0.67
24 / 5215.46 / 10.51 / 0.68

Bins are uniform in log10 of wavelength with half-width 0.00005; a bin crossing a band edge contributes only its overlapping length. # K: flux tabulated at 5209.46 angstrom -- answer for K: 10.12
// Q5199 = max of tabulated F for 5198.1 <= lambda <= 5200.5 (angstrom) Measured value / 10.65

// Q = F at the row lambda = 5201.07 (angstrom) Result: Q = 9.239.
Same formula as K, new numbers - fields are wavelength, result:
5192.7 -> 10.25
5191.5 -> 10.46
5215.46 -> 10.51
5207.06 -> 9.743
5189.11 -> 11.04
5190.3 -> 11.64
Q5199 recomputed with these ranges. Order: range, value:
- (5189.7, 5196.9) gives 11.64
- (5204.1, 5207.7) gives 9.743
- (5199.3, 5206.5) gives 10.25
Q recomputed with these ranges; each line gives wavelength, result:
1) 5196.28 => 11.43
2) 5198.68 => 10.65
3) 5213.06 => 10.82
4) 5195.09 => 11.07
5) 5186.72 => 9.953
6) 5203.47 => 9.012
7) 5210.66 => 9.858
